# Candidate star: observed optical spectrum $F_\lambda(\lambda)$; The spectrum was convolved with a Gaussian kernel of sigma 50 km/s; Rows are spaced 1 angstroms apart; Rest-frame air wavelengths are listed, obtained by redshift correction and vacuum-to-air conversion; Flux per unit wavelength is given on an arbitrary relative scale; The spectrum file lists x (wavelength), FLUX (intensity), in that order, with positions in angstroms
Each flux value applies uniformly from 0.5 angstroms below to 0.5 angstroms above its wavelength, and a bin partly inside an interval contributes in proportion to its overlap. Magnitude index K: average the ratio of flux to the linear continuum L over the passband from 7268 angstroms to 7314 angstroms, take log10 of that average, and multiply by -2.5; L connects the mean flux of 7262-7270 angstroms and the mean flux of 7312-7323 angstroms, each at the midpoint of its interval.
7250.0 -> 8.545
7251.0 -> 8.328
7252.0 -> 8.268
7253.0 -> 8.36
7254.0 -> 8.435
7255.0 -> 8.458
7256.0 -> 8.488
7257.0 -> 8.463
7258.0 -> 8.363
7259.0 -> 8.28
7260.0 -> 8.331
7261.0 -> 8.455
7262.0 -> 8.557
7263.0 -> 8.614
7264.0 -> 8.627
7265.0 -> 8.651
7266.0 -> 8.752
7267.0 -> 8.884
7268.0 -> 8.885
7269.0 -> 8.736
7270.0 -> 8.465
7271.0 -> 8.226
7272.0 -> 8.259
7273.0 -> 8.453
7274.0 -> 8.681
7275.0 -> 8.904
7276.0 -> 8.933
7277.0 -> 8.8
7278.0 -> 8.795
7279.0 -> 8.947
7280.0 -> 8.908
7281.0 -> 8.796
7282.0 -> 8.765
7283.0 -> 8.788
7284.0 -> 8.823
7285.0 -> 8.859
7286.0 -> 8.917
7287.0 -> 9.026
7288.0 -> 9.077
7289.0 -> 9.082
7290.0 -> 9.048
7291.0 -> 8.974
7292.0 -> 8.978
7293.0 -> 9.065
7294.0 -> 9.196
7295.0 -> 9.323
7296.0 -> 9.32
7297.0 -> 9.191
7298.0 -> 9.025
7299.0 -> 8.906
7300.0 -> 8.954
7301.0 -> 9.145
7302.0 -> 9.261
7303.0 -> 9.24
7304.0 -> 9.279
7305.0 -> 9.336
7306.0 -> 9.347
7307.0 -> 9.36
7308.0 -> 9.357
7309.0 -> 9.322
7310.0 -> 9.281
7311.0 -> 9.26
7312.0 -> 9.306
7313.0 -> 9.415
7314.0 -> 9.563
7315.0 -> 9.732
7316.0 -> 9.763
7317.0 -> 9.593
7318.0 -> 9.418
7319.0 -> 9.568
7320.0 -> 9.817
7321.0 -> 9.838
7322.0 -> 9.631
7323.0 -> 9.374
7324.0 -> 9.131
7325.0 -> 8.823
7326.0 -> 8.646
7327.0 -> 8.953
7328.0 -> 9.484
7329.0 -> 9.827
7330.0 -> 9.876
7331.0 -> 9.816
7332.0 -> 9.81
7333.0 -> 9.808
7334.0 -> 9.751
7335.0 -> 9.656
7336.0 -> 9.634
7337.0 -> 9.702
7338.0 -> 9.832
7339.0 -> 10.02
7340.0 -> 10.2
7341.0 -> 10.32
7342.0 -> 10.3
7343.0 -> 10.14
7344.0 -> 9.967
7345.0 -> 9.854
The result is 0.02 mag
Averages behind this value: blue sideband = 8.71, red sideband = 9.61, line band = 9.01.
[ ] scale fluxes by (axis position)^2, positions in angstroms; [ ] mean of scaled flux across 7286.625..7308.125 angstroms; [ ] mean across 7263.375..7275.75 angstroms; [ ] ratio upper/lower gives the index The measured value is 1.1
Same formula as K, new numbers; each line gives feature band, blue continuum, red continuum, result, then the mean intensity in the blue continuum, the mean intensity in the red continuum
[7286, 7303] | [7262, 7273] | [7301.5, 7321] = 0.00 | 8.6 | 9.44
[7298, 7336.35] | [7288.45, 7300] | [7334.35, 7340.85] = 0.01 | 9.09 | 9.86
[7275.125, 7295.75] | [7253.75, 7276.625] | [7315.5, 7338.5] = -0.01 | 8.56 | 9.55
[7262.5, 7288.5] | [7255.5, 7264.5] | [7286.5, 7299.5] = 0.00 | 8.46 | 9.09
